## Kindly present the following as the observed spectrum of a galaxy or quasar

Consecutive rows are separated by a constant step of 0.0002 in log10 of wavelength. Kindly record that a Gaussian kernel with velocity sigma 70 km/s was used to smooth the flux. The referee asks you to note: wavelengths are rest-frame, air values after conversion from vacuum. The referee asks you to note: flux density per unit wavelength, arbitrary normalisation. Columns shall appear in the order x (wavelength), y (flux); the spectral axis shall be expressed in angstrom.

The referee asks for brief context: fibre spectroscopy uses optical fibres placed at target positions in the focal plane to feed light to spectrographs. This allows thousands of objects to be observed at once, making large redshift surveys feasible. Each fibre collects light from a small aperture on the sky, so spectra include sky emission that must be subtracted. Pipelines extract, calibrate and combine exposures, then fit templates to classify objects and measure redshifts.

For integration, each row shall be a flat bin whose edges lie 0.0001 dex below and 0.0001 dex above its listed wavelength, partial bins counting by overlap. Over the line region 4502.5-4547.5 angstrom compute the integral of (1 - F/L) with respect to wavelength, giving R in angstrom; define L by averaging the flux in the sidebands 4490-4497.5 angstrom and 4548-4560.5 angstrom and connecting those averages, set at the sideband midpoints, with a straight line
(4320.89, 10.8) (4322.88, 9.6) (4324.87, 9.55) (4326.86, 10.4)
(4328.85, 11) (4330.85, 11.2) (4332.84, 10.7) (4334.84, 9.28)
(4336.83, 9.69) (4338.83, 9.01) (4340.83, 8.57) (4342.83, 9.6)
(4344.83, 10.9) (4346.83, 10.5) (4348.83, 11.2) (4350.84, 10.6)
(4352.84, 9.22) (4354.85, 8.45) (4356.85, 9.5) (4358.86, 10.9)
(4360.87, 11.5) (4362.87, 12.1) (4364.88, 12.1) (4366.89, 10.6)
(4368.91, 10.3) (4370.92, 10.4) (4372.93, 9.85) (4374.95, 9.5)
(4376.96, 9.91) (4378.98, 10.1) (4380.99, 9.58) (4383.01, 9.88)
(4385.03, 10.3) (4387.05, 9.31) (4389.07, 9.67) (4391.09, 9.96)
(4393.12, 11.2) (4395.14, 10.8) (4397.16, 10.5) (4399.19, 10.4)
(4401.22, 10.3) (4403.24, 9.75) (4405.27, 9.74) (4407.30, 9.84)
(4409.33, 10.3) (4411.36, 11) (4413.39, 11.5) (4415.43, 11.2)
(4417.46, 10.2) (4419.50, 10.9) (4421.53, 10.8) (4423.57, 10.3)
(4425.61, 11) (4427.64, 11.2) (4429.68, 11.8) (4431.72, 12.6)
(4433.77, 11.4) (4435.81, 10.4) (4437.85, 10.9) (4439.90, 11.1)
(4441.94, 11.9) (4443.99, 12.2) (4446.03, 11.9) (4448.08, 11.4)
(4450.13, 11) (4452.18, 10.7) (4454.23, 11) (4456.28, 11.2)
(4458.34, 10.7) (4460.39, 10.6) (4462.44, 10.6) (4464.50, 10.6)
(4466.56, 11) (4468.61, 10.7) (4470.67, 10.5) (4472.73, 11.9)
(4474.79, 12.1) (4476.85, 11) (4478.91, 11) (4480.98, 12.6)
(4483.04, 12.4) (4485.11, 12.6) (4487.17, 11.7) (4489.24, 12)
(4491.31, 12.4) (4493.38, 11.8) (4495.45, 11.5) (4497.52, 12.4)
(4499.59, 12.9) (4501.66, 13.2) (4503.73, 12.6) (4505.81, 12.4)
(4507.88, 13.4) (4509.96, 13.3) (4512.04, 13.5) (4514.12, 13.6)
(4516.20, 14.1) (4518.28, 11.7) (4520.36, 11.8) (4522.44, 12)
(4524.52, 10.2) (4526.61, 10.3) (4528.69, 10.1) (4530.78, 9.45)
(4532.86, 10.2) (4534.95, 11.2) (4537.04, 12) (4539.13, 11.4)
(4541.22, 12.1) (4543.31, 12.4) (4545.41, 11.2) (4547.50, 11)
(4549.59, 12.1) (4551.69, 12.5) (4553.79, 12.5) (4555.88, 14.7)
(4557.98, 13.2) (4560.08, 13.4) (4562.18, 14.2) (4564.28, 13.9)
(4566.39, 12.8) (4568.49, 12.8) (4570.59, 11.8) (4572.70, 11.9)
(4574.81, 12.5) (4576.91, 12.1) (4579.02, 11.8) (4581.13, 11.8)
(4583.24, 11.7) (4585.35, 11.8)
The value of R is 2.3 angstrom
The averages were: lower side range 12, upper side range 13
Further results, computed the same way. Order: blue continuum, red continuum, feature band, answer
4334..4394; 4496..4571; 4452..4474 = 1.0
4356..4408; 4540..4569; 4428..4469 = 0.2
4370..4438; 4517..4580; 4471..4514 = -3.5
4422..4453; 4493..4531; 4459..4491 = 0.9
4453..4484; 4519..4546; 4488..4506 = -1.9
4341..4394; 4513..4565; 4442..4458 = -0.3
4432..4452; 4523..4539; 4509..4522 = -2.7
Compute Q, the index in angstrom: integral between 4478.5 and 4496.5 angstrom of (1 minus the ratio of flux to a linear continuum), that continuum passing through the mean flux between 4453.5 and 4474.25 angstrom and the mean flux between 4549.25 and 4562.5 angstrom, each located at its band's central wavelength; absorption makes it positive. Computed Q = -0.8 angstrom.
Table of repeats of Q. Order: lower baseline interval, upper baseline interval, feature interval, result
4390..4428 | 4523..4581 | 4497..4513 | -2.0 angstrom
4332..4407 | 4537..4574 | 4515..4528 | 0.5 angstrom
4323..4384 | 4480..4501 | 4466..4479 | 0.9 angstrom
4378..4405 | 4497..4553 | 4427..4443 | -1.0 angstrom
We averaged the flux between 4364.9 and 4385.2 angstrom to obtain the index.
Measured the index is 10.1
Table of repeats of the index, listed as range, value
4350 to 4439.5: 10.5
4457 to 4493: 11.4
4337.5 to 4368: 10.3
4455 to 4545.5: 11.7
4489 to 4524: 12.6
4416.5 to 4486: 11.2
